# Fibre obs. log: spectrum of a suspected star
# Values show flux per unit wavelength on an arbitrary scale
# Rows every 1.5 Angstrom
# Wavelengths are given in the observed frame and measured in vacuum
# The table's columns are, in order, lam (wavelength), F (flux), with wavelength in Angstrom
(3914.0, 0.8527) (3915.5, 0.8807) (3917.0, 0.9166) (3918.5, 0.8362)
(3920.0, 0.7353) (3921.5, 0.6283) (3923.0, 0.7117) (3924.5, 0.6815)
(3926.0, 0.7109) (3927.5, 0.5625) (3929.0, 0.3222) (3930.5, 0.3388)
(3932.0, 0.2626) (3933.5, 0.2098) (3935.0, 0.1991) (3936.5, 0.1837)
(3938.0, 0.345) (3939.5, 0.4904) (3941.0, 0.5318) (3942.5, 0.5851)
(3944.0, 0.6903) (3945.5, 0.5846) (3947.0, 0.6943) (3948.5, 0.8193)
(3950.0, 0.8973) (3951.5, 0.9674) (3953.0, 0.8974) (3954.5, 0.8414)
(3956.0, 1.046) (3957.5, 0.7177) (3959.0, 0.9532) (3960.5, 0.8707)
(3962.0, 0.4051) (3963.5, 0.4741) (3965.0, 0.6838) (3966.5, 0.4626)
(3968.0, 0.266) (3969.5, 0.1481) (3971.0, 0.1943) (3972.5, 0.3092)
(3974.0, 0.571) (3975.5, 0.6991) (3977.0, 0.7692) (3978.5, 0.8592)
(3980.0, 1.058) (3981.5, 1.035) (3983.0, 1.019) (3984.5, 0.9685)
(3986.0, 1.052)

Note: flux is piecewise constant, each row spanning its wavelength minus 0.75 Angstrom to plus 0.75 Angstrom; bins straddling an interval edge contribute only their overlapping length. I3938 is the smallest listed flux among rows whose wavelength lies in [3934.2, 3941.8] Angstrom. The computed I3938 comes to 0.1837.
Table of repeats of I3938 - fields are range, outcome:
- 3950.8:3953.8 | 0.8974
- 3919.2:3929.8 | 0.3222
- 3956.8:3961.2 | 0.7177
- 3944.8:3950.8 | 0.5846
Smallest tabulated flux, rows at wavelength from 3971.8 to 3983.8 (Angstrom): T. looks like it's 0.3092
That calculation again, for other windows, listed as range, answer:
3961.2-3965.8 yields 0.4051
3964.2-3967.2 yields 0.4626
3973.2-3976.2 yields 0.571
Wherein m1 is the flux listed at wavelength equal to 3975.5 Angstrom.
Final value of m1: 0.6991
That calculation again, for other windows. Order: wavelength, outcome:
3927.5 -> 0.5625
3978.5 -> 0.8592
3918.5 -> 0.8362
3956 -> 1.046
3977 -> 0.7692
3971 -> 0.1943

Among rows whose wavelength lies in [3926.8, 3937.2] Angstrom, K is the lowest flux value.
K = 0.1837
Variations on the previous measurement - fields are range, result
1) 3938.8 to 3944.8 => 0.4904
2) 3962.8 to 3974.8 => 0.1481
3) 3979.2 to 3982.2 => 1.035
